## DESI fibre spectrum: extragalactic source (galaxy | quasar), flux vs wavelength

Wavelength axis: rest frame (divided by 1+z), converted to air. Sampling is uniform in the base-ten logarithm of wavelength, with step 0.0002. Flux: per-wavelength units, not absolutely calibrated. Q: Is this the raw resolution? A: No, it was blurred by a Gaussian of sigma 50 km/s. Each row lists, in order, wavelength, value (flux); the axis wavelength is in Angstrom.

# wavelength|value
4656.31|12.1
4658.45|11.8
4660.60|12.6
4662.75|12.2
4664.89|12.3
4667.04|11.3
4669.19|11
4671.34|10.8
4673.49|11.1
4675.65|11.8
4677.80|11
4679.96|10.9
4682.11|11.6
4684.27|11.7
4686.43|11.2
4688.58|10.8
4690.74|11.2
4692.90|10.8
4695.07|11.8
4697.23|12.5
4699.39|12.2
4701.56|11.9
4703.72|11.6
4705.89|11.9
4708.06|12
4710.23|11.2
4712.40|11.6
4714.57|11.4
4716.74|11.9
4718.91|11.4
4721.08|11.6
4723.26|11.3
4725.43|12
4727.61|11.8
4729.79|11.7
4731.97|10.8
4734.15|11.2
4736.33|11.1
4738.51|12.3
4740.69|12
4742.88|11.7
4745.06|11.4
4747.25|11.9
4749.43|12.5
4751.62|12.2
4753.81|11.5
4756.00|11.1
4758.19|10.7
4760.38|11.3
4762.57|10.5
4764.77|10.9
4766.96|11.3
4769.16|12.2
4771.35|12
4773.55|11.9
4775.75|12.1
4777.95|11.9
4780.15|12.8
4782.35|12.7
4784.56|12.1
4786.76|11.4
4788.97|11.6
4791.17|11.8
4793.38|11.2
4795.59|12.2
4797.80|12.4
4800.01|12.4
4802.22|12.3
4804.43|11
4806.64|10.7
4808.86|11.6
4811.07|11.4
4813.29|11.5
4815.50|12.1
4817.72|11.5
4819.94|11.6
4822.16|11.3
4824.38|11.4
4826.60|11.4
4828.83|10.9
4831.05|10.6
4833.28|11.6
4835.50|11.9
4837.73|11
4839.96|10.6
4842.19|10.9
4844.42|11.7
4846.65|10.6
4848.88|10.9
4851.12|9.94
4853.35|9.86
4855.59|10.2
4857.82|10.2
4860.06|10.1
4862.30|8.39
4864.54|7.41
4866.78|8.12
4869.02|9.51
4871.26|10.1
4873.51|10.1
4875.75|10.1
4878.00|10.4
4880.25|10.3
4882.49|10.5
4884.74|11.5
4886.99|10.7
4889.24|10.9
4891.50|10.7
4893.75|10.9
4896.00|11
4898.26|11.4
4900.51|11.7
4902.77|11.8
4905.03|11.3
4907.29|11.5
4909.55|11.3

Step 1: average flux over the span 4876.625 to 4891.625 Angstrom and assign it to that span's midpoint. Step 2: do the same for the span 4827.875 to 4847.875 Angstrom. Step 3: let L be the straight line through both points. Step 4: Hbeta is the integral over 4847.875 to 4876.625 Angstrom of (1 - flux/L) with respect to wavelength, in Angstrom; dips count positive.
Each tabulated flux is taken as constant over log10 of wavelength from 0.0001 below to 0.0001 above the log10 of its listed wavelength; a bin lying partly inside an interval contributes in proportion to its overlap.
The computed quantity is 3.4 Angstrom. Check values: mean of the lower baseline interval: 11.1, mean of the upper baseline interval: 10.7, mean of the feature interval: 9.6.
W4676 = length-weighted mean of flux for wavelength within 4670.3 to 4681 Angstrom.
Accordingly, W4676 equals 11.1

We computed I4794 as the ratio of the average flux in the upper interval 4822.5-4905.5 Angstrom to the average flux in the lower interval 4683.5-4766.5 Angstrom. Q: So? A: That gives 0.9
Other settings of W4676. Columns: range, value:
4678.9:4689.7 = 11.2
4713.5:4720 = 11.6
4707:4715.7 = 11.6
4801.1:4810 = 11.4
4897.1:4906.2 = 11.5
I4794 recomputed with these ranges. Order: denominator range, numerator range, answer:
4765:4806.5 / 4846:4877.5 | 0.81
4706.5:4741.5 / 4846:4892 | 0.86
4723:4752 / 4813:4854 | 0.95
